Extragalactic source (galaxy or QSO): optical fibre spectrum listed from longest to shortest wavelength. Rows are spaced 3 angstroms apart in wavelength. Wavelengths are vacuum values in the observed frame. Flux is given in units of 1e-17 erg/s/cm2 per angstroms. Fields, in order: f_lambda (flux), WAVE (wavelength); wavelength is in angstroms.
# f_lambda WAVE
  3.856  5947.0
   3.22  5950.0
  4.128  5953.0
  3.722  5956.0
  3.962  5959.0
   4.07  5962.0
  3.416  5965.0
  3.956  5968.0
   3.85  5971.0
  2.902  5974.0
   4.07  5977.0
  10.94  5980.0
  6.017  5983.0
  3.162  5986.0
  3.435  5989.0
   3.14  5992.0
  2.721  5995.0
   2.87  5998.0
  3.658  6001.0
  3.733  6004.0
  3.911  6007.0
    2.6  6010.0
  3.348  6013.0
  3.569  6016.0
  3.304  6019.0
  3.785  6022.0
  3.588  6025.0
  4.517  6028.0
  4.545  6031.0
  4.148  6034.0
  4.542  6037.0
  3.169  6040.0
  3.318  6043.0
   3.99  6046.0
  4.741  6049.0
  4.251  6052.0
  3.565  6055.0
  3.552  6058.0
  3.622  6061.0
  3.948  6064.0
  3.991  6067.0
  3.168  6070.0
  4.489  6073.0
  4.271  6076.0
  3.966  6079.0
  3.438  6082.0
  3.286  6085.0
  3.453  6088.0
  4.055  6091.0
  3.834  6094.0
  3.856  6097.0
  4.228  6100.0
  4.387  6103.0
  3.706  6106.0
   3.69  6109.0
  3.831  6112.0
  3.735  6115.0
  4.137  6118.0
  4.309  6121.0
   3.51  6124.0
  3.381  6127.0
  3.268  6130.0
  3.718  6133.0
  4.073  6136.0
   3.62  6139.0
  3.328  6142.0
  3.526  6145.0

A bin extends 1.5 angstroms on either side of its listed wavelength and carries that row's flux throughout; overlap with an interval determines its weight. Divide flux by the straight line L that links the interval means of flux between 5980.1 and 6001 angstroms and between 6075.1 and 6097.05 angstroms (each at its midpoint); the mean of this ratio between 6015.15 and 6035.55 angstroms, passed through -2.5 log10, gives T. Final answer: 0.00 mag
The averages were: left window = 4.06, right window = 3.75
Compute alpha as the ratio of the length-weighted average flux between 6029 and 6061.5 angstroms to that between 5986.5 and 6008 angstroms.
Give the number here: 1.19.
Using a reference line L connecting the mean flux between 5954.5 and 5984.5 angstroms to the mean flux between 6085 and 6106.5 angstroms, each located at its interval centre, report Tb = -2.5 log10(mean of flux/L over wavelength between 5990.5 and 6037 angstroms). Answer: 0.22 mag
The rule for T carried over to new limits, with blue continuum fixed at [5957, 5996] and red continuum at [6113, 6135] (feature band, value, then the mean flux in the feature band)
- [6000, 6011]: 0.19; 3.51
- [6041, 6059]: 0.03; 3.89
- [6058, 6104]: 0.01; 3.85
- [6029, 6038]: -0.09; 4.41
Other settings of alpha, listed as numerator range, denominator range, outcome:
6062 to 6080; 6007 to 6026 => 1.16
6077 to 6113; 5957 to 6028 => 0.97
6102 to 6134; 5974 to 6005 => 0.88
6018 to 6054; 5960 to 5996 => 0.92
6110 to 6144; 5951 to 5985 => 0.81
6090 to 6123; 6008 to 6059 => 1.05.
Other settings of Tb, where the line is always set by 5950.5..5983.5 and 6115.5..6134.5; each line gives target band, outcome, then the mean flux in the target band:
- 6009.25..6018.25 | 0.312 mag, 3.23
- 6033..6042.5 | 0.083 mag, 3.88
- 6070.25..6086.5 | 0.038 mag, 3.83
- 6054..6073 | 0.094 mag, 3.71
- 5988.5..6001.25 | 0.384 mag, 3.1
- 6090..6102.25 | -0.039 mag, 4.01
